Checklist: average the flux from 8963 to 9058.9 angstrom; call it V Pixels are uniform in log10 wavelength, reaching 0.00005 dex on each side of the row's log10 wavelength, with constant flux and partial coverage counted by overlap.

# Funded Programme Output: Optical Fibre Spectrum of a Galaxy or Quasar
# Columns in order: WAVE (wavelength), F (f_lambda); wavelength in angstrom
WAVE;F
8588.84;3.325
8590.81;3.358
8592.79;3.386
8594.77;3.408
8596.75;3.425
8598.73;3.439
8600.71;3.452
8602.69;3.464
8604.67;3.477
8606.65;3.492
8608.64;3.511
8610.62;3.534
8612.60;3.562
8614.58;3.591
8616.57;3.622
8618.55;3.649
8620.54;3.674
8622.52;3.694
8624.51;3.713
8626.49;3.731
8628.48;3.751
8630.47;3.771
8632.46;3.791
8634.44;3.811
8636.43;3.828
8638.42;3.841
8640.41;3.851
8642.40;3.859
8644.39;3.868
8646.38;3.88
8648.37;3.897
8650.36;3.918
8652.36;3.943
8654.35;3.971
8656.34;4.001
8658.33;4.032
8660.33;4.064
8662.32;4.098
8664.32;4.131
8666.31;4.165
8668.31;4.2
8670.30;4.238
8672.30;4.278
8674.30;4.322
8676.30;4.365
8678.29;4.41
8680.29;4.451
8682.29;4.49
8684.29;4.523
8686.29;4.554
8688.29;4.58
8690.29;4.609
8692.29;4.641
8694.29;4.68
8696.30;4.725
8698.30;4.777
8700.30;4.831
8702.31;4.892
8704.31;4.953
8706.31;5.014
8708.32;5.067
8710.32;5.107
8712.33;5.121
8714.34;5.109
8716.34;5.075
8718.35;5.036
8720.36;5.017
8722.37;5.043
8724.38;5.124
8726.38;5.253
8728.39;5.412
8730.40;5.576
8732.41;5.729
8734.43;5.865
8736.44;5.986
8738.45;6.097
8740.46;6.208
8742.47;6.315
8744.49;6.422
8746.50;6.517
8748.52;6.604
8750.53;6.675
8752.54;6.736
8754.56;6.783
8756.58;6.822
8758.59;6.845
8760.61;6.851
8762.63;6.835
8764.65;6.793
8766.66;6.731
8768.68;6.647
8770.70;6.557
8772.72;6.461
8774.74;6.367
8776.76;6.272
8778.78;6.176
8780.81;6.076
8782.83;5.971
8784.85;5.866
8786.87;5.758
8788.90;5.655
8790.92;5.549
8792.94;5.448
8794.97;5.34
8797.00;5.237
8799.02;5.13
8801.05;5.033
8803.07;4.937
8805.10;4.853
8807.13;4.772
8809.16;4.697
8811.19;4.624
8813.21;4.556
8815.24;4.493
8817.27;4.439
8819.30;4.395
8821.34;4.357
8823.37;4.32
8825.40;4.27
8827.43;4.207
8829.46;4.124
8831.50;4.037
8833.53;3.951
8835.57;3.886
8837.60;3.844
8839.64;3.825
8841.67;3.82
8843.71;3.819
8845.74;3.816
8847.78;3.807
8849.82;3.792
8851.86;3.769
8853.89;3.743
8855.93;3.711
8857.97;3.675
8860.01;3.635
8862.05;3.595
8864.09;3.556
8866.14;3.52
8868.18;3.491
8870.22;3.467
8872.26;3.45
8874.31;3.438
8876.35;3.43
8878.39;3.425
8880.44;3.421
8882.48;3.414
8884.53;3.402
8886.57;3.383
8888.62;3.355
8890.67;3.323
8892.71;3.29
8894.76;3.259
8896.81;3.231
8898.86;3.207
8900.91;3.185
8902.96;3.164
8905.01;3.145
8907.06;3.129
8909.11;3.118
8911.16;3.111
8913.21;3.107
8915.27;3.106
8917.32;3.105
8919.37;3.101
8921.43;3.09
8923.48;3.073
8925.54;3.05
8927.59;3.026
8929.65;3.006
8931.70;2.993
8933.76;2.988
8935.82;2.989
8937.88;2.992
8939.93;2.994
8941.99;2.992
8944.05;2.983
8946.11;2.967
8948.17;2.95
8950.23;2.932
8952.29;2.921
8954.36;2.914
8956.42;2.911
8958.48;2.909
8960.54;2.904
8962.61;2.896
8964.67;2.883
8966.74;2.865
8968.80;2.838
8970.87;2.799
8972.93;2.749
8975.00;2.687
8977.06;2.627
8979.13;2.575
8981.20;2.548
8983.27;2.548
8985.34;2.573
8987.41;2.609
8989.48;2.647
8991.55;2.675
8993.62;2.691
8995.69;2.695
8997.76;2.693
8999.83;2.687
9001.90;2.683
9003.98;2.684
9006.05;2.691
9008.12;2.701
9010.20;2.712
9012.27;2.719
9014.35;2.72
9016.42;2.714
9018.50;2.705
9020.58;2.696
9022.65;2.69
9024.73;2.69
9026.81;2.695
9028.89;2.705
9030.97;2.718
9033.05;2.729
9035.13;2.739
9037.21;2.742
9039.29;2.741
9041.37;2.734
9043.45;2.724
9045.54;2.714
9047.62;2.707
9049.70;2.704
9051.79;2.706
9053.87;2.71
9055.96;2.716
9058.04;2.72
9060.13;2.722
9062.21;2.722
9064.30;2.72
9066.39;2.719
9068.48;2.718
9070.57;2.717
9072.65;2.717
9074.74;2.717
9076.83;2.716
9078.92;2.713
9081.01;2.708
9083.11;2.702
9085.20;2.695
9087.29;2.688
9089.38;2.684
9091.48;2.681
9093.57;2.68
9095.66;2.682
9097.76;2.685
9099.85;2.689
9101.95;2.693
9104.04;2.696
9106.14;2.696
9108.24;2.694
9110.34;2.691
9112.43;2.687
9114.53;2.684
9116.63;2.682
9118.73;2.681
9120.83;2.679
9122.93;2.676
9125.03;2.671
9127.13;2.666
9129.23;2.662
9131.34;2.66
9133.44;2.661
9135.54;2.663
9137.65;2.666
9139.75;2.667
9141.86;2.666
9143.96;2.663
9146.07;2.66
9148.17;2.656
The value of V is 2.7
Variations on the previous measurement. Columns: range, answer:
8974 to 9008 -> 2.65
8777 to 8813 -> 5.36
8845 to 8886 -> 3.57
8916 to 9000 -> 2.86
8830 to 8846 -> 3.88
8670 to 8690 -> 4.43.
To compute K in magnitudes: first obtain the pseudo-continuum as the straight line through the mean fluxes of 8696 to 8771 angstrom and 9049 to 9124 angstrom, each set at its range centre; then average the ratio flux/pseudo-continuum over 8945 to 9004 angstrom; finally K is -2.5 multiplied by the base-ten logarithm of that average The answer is 0.315 mag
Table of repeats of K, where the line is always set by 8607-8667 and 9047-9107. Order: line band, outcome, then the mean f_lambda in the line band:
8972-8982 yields 0.12 mag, 2.64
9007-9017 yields 0.06 mag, 2.71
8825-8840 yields -0.20 mag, 4.02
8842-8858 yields -0.15 mag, 3.77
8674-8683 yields -0.19 mag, 4.41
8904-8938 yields 0.01 mag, 3.07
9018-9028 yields 0.06 mag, 2.69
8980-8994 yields 0.13 mag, 2.61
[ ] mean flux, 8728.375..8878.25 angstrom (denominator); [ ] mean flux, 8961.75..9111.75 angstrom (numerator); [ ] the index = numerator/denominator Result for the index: 0.53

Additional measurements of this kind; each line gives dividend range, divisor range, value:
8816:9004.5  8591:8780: 0.68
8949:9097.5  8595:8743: 0.62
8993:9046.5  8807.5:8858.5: 0.66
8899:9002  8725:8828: 0.51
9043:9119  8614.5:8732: 0.62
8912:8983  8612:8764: 0.61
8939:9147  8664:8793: 0.49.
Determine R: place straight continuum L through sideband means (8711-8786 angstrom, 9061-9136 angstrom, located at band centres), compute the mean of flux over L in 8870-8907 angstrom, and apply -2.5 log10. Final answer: 0.381 mag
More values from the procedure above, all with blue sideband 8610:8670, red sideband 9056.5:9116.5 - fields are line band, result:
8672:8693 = -0.19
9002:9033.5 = 0.07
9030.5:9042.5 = 0.04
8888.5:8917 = 0.00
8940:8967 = 0.04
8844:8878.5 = -0.10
